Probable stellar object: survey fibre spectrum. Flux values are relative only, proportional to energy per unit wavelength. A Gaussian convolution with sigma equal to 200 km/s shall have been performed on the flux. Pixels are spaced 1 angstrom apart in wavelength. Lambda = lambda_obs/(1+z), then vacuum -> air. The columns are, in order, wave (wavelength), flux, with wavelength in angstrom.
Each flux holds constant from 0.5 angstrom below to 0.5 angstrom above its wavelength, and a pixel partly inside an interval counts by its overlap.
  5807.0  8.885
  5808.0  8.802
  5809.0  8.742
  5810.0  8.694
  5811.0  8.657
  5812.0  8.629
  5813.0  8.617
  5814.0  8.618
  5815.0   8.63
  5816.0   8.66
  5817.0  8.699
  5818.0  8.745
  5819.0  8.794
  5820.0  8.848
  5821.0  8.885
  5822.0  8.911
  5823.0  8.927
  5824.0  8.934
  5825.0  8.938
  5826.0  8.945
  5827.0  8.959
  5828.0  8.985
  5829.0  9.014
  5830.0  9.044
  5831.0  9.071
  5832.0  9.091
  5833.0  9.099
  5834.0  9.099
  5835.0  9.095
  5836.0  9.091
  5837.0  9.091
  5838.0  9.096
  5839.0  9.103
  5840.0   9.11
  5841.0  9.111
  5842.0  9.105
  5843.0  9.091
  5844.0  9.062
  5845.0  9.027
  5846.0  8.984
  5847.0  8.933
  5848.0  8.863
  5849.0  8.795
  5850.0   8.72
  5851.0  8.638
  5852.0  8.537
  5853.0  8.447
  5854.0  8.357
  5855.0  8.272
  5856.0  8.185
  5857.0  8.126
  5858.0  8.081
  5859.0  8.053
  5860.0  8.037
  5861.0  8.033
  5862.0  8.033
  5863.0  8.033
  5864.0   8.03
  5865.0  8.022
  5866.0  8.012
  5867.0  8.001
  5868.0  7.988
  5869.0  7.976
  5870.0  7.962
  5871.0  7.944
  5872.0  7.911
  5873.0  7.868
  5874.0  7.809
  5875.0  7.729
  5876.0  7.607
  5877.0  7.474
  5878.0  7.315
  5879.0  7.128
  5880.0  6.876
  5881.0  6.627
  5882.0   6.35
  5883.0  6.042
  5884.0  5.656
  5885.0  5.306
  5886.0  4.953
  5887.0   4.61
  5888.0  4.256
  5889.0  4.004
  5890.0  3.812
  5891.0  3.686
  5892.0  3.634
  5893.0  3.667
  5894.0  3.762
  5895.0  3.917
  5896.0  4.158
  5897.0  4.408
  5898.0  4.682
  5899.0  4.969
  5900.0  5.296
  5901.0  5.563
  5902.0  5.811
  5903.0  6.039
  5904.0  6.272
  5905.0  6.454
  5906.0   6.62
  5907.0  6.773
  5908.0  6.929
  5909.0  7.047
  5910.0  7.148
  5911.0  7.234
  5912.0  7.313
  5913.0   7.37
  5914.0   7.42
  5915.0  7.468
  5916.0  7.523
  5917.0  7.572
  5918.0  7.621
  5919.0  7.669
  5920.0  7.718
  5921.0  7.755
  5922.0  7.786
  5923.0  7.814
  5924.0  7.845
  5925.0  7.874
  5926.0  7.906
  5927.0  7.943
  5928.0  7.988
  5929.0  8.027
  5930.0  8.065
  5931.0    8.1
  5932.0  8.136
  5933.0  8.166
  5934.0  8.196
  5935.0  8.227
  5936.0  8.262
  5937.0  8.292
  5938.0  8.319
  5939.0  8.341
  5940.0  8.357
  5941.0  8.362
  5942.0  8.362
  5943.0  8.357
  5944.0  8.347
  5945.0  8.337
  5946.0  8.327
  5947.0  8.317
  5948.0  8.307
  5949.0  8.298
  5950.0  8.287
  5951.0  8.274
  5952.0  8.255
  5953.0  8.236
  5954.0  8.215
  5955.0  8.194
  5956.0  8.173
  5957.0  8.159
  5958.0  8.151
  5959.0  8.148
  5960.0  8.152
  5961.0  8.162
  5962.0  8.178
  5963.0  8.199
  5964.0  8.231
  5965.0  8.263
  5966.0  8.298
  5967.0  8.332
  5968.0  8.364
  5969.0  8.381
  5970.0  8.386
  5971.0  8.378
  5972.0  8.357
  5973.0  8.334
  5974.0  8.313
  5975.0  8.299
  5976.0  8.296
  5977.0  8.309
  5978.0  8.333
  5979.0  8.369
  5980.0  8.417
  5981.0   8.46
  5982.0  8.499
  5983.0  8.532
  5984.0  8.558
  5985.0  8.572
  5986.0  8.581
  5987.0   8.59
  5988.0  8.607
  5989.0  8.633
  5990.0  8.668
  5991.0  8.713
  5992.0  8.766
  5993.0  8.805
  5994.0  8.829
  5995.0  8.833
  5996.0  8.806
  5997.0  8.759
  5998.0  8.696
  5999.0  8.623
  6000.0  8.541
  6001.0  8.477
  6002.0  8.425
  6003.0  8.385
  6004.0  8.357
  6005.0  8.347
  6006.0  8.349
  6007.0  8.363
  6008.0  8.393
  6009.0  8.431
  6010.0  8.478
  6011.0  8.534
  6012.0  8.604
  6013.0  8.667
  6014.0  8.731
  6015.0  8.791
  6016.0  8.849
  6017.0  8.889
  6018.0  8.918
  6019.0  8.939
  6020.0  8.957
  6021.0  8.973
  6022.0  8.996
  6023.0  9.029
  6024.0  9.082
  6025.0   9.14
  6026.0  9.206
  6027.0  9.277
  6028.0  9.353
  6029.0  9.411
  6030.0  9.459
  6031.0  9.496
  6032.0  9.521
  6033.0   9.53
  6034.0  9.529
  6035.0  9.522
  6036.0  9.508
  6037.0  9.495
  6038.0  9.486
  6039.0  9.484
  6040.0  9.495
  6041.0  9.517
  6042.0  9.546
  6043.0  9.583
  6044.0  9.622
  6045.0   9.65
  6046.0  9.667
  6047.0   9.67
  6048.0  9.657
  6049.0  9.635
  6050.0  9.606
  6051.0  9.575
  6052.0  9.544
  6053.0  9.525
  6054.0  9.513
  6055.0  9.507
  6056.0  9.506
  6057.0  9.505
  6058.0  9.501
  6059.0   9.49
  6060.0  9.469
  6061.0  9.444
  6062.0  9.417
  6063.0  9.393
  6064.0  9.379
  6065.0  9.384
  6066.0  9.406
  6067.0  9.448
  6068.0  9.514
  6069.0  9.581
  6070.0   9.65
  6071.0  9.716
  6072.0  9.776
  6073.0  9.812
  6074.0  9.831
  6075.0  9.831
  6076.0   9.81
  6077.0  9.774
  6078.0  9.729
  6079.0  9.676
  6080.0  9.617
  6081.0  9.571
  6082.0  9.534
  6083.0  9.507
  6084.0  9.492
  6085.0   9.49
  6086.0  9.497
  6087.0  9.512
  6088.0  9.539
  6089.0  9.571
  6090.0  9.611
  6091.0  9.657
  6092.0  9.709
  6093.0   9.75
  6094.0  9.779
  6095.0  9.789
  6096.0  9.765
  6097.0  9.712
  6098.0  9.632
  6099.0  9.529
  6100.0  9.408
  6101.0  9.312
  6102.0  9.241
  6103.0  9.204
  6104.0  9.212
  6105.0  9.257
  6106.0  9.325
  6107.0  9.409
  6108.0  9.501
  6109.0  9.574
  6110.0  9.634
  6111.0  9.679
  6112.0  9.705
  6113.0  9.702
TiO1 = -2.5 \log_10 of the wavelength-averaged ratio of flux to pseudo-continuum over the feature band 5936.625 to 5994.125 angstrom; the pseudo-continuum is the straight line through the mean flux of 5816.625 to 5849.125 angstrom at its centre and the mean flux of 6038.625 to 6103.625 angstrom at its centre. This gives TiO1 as 0.12 mag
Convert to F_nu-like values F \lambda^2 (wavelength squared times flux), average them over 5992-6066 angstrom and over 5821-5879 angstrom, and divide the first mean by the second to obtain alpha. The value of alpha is 1.14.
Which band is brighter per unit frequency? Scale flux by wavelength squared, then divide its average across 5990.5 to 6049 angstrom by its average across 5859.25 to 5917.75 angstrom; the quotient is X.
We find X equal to 1.46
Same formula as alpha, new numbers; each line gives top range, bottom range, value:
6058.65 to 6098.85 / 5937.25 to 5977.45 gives 1.21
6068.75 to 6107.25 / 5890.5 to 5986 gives 1.33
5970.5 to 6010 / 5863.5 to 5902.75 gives 1.45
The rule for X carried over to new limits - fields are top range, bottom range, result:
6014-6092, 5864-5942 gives 1.45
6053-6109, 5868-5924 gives 1.60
